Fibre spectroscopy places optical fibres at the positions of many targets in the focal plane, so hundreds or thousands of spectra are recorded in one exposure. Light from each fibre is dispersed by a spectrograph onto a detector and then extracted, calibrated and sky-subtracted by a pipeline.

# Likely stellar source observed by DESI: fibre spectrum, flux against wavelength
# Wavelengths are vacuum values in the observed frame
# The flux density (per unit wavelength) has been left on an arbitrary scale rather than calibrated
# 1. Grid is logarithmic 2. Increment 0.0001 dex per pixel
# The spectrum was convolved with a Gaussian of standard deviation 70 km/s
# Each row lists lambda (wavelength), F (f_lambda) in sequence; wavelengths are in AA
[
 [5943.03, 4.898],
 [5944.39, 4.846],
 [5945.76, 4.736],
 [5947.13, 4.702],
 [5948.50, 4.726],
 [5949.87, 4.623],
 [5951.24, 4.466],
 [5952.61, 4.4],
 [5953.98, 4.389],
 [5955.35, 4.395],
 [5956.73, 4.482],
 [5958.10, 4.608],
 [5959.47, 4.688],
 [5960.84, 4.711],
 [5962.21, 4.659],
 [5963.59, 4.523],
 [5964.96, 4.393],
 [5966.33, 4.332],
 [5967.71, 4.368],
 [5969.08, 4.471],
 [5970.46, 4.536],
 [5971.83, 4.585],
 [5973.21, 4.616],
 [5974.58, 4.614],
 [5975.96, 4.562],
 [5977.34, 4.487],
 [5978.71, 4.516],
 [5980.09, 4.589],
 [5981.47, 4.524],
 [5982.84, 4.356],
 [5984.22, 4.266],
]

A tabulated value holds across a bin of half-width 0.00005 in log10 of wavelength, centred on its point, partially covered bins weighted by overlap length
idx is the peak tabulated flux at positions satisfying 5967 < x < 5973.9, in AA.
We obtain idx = 4.616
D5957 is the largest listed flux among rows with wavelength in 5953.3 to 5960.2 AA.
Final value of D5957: 4.688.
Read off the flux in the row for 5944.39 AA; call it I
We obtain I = 4.846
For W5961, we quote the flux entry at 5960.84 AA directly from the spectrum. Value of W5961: 4.711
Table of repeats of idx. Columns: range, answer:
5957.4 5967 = 4.711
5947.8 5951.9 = 4.726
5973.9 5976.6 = 4.614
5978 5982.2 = 4.589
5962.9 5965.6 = 4.523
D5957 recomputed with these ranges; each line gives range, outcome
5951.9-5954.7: 4.4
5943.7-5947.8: 4.846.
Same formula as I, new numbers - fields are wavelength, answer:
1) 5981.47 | 4.524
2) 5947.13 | 4.702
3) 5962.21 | 4.659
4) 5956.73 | 4.482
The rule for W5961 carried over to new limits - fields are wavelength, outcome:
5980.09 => 4.589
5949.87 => 4.623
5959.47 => 4.688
